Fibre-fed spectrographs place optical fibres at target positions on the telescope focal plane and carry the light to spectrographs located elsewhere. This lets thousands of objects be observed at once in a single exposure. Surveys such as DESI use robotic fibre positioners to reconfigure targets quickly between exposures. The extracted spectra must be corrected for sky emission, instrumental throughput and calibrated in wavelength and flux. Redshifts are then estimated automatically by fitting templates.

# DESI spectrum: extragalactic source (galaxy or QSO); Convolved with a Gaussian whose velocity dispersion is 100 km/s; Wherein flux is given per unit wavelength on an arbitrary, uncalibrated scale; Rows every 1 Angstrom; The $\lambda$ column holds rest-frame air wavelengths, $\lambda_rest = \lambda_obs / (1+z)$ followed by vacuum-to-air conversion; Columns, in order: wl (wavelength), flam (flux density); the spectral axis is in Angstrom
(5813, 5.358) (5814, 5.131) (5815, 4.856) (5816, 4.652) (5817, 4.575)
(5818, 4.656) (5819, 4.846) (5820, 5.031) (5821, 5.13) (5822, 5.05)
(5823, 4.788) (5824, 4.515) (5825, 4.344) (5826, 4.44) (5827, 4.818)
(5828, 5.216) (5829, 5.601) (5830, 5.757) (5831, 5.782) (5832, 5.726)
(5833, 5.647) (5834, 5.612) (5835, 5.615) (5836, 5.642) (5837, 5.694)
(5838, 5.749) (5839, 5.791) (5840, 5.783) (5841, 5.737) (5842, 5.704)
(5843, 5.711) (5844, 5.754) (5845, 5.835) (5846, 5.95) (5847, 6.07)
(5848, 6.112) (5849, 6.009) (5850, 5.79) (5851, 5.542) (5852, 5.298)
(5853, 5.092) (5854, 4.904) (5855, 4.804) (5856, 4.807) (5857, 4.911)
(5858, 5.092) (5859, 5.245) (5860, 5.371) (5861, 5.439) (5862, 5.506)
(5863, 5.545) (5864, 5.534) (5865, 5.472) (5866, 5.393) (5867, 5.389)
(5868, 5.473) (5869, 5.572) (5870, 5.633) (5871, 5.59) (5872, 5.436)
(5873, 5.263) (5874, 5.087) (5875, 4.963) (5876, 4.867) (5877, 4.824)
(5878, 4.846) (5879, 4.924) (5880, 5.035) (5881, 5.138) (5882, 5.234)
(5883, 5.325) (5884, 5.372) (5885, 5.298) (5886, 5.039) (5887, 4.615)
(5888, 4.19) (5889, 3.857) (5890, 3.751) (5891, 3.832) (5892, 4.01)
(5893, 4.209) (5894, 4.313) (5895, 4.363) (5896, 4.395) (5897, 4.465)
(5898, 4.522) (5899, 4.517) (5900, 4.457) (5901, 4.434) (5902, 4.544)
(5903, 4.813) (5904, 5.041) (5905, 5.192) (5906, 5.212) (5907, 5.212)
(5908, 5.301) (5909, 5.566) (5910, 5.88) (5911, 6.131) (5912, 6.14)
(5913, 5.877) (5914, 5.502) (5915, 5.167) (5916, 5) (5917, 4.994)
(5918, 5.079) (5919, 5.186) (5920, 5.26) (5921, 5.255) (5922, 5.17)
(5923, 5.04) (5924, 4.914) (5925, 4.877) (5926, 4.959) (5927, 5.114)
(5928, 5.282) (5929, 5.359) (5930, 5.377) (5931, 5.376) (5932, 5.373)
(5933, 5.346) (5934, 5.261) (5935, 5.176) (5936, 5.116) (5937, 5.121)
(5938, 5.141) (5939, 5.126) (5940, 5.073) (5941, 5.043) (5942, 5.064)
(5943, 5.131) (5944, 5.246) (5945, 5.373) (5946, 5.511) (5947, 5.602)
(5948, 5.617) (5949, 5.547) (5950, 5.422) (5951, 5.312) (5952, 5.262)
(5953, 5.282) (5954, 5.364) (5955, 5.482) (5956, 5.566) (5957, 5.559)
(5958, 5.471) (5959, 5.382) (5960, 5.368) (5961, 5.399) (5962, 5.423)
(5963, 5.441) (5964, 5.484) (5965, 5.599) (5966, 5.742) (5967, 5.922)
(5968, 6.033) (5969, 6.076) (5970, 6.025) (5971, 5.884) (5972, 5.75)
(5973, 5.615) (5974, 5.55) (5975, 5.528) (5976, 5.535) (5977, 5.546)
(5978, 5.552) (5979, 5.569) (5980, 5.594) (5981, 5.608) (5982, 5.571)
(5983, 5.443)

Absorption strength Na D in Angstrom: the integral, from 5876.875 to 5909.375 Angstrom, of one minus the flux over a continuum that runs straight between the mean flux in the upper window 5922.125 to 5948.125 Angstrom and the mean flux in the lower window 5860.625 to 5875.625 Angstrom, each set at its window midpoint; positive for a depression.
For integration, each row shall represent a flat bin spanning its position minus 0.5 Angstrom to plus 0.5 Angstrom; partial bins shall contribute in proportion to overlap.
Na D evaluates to 3.8 Angstrom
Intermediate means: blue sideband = 5.41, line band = 4.72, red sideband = 5.21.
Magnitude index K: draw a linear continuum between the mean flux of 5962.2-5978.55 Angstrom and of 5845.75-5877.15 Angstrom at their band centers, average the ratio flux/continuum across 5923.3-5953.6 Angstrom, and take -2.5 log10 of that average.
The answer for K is 0.07 mag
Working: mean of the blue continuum 5.38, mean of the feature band 5.25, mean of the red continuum 5.7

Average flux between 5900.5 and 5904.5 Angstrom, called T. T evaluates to 4.71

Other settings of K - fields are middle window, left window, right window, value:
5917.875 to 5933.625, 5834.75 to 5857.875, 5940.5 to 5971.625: 0.07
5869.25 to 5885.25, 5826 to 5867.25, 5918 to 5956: 0.05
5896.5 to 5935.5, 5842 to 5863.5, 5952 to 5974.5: 0.08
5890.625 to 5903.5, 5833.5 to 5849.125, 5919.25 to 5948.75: 0.24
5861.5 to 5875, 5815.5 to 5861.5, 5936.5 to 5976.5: -0.01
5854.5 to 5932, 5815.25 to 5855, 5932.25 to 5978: 0.07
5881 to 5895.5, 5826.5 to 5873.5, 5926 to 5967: 0.20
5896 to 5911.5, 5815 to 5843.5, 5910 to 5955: 0.06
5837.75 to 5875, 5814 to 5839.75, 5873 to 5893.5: -0.11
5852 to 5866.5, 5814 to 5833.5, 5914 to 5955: -0.03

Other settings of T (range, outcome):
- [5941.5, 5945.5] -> 5.2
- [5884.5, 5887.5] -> 4.98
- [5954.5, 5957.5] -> 5.54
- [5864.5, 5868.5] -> 5.43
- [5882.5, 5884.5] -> 5.35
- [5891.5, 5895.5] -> 4.22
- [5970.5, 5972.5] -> 5.82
